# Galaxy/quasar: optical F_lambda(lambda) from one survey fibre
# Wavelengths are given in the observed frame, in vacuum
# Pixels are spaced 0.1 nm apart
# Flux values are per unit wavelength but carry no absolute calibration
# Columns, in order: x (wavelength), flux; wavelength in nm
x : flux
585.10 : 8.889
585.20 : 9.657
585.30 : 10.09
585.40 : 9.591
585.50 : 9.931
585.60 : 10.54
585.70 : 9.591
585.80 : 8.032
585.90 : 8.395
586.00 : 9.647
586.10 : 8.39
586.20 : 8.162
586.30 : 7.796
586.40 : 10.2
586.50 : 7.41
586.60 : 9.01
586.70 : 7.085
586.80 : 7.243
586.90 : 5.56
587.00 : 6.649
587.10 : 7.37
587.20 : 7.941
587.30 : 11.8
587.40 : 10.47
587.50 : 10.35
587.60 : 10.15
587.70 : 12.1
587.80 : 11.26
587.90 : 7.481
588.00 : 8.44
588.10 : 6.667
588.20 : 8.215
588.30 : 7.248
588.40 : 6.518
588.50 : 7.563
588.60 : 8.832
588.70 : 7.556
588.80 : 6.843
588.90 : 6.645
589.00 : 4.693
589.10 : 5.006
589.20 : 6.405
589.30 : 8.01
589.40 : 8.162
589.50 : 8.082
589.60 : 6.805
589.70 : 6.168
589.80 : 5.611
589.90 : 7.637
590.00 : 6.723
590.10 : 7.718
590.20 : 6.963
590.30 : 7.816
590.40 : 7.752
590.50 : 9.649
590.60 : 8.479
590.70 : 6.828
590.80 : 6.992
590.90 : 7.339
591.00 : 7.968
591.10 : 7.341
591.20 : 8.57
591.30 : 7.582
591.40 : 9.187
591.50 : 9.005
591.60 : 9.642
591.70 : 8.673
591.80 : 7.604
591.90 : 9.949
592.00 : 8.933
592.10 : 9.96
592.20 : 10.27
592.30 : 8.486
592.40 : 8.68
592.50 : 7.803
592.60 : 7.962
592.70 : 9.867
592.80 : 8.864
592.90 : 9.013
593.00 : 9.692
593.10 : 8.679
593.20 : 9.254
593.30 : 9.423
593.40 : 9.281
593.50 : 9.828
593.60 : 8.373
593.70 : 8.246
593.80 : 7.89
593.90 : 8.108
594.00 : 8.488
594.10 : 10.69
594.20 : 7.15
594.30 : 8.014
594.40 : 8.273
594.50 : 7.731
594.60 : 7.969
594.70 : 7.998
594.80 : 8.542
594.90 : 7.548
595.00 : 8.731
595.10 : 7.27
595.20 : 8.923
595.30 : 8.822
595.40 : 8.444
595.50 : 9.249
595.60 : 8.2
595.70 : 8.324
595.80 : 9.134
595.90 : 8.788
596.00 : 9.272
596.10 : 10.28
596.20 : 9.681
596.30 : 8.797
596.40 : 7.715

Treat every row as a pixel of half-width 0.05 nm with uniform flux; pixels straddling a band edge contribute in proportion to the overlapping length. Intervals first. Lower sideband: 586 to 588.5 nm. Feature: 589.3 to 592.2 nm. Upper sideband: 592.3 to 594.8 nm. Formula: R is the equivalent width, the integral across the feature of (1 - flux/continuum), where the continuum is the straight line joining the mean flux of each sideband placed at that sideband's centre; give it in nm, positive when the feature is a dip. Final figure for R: 0.189 nm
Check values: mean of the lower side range 8.48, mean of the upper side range 8.63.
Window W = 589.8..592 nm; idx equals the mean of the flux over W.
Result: 8.03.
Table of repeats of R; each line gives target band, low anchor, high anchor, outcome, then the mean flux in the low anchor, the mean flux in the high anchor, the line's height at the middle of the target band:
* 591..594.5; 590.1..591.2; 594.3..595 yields -0.37 nm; 7.75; 8.06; 7.91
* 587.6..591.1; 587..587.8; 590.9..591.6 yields 0.59 nm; 9.89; 8.31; 9.09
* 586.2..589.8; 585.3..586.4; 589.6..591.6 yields 0.24 nm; 9.11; 7.68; 8.46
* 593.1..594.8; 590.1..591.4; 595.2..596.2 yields 0.00 nm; 7.83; 8.98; 8.57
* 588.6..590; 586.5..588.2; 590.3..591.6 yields 0.26 nm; 8.67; 8.11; 8.37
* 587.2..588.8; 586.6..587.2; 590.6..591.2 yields -0.38 nm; 7.06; 7.5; 7.18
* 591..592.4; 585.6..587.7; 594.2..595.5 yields -0.07 nm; 8.69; 8.19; 8.38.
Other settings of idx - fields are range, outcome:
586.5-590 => 7.79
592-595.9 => 8.67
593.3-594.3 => 8.68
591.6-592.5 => 9.03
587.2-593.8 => 8.29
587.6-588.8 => 8.36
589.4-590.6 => 7.44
